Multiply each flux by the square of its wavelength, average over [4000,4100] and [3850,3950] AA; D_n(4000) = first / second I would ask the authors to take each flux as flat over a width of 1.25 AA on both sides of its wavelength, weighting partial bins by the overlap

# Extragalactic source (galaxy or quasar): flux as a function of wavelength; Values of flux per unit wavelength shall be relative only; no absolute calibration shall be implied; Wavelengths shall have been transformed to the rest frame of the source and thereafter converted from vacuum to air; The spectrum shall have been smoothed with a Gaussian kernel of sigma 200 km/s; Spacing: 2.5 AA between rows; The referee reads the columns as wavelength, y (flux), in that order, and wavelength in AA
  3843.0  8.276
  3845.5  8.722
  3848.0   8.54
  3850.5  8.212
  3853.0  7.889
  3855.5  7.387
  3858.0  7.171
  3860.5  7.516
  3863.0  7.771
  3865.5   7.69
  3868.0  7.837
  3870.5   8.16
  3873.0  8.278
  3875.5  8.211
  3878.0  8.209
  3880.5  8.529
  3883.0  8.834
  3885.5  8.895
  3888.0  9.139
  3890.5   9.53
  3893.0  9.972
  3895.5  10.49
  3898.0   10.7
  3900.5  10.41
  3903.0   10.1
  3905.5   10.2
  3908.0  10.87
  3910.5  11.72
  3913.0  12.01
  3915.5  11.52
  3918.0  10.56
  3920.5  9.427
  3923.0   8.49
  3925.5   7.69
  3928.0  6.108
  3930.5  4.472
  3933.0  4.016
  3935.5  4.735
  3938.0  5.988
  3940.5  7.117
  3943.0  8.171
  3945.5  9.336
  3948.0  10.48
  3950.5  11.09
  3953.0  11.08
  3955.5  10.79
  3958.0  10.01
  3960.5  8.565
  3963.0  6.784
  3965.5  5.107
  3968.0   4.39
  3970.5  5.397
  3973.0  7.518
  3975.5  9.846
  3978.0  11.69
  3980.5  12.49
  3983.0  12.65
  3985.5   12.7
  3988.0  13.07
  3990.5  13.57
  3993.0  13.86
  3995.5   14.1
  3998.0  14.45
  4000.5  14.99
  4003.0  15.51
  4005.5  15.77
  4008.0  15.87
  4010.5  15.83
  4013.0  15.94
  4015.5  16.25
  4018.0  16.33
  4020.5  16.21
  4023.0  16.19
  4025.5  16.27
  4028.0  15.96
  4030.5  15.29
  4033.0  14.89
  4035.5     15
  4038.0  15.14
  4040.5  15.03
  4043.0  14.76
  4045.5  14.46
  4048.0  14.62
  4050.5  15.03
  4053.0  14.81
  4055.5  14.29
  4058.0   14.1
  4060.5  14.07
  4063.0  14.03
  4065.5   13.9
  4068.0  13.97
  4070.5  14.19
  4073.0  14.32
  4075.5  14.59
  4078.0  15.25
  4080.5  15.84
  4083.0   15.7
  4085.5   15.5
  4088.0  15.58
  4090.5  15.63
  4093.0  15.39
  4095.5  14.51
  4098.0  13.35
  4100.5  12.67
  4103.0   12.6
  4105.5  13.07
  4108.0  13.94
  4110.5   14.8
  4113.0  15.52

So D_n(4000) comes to 1.89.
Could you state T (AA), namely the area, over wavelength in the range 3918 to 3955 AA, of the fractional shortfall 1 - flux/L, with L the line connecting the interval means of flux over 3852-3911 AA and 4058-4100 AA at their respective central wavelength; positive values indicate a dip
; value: 9.40 AA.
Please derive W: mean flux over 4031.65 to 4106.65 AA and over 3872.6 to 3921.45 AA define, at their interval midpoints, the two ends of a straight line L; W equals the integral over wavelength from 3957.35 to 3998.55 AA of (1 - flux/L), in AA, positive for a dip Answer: 6.3 AA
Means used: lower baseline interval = 9.91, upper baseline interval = 14.5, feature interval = 10.3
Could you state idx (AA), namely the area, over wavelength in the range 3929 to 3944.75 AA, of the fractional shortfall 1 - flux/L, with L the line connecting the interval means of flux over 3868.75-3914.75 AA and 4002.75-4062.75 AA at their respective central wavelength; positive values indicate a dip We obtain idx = 7.7 AA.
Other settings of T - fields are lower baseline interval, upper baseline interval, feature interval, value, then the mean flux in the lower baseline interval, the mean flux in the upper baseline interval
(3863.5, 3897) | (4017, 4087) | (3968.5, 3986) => 3.3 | 8.74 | 15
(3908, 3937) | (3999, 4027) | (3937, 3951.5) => 2.2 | 8.34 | 15.9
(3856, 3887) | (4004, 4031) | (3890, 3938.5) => 5.8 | 8.08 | 16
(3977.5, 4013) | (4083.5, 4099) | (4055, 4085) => 0.6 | 14.2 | 15.1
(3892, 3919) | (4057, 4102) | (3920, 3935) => 6.4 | 10.8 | 14.6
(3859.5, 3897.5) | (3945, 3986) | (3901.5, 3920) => -4.2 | 8.65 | 9.35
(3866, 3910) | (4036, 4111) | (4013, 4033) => -4.4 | 9.33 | 14.5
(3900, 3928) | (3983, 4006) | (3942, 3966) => 5.5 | 10.1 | 14.1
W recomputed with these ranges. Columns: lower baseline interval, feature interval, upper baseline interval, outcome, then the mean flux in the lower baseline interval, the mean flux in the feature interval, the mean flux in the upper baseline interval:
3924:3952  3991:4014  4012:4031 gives -1.7 AA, 7.25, 15.1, 16.1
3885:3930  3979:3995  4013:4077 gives -0.4 AA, 9.81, 13.1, 15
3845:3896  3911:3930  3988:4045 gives 2.5 AA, 8.39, 9.3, 15.3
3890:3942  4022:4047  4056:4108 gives -4.9 AA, 8.85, 15.3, 14.4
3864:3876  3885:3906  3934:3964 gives -4.4 AA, 8.02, 9.97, 8.66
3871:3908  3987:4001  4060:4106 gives -2.1 AA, 9.42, 14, 14.5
